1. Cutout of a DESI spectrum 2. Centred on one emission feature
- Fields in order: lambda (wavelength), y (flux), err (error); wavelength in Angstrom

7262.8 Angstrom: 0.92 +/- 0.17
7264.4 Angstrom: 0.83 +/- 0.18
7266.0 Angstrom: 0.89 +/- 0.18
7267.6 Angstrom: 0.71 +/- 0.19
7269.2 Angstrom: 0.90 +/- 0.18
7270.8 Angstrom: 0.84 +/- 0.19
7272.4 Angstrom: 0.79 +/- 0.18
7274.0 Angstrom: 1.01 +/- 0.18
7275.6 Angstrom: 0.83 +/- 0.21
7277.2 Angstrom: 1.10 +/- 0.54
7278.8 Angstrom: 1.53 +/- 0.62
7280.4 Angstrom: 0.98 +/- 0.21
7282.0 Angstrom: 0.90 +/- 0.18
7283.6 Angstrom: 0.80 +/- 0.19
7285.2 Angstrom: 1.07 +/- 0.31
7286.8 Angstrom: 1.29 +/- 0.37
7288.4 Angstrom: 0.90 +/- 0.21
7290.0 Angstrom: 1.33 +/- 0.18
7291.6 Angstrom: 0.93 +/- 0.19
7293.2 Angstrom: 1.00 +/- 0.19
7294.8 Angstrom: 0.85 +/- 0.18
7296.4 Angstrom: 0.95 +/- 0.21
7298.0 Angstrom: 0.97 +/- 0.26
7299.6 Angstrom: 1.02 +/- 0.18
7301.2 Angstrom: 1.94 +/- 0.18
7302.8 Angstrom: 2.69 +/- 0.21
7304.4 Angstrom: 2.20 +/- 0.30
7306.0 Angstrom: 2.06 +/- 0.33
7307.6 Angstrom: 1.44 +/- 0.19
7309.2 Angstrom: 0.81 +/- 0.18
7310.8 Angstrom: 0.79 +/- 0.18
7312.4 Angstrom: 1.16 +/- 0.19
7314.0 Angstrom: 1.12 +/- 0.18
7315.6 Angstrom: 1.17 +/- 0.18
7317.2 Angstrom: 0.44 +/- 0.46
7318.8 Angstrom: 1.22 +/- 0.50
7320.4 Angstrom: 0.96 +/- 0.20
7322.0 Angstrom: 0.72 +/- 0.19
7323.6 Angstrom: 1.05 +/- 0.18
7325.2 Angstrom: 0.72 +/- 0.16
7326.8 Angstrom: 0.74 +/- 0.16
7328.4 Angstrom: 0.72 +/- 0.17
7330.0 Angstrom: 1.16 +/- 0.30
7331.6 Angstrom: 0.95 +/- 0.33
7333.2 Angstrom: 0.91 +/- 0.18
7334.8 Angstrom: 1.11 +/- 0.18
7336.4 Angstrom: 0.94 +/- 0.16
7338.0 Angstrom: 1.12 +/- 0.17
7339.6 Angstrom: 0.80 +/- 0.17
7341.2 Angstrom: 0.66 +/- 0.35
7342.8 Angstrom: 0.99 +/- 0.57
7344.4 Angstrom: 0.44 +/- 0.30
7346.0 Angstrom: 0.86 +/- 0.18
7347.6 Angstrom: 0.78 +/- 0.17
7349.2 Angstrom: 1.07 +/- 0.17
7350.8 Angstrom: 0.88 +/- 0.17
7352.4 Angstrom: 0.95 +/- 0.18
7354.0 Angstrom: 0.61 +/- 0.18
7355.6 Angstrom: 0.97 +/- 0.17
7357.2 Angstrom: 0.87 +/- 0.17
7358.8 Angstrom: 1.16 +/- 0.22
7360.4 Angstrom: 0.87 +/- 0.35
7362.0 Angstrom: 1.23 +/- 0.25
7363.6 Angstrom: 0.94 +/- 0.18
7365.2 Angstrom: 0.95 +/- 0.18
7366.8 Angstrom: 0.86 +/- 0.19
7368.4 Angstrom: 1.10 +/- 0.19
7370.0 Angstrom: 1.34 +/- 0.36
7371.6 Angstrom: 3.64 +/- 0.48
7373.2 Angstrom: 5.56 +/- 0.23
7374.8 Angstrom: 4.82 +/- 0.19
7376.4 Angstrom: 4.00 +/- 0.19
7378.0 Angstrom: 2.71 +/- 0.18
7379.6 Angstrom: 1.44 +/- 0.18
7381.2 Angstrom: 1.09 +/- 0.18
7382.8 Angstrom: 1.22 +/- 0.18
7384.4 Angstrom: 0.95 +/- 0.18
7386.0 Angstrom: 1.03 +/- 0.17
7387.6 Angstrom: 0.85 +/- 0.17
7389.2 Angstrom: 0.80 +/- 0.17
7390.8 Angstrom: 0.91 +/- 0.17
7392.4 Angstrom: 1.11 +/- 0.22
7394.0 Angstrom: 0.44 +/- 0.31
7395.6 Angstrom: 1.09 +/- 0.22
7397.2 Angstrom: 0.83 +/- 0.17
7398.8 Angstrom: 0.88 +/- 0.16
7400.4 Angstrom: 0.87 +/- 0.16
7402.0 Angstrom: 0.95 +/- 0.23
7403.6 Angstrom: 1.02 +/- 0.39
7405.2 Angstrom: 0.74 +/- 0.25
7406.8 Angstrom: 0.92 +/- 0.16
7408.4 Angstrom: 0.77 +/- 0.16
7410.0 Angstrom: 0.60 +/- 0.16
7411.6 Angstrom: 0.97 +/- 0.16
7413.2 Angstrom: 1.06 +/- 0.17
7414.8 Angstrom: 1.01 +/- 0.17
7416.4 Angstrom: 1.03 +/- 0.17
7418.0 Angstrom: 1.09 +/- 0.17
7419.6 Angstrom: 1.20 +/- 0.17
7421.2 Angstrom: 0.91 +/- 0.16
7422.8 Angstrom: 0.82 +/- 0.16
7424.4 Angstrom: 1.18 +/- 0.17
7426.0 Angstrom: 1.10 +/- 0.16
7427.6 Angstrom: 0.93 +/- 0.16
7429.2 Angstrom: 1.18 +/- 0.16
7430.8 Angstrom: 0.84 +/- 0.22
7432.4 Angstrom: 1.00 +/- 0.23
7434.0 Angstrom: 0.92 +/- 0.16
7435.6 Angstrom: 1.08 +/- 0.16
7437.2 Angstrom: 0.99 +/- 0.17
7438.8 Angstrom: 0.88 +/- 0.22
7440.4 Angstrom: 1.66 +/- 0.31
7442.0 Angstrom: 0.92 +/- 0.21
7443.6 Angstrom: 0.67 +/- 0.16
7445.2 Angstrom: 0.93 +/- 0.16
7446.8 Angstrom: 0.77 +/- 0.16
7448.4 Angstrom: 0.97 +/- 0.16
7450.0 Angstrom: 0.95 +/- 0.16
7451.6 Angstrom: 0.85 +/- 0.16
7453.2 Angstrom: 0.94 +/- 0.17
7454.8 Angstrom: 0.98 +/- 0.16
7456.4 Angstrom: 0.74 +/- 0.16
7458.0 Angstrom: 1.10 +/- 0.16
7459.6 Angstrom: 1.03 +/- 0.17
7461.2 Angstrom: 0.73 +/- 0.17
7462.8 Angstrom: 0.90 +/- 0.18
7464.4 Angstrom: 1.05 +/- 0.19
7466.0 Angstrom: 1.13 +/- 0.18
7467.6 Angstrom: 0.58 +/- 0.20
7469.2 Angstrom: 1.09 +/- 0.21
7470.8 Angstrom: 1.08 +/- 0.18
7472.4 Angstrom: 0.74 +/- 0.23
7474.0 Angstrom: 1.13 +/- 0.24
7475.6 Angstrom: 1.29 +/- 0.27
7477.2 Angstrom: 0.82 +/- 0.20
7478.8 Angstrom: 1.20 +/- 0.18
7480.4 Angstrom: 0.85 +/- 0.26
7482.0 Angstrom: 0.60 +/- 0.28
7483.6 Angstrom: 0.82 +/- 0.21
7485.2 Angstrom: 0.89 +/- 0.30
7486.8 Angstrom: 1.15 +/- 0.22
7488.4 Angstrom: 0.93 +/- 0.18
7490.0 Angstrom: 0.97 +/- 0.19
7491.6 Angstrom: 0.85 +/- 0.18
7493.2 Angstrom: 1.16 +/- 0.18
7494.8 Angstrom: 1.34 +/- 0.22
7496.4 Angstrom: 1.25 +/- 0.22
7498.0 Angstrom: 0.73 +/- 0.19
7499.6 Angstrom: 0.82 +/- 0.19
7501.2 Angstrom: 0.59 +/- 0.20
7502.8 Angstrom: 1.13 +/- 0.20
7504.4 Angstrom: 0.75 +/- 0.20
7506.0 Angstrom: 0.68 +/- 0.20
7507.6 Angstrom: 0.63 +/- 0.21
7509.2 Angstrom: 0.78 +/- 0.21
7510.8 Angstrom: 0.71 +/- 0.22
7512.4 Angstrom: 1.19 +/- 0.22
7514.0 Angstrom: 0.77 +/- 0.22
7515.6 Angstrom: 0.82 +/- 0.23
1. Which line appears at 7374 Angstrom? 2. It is [O III]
